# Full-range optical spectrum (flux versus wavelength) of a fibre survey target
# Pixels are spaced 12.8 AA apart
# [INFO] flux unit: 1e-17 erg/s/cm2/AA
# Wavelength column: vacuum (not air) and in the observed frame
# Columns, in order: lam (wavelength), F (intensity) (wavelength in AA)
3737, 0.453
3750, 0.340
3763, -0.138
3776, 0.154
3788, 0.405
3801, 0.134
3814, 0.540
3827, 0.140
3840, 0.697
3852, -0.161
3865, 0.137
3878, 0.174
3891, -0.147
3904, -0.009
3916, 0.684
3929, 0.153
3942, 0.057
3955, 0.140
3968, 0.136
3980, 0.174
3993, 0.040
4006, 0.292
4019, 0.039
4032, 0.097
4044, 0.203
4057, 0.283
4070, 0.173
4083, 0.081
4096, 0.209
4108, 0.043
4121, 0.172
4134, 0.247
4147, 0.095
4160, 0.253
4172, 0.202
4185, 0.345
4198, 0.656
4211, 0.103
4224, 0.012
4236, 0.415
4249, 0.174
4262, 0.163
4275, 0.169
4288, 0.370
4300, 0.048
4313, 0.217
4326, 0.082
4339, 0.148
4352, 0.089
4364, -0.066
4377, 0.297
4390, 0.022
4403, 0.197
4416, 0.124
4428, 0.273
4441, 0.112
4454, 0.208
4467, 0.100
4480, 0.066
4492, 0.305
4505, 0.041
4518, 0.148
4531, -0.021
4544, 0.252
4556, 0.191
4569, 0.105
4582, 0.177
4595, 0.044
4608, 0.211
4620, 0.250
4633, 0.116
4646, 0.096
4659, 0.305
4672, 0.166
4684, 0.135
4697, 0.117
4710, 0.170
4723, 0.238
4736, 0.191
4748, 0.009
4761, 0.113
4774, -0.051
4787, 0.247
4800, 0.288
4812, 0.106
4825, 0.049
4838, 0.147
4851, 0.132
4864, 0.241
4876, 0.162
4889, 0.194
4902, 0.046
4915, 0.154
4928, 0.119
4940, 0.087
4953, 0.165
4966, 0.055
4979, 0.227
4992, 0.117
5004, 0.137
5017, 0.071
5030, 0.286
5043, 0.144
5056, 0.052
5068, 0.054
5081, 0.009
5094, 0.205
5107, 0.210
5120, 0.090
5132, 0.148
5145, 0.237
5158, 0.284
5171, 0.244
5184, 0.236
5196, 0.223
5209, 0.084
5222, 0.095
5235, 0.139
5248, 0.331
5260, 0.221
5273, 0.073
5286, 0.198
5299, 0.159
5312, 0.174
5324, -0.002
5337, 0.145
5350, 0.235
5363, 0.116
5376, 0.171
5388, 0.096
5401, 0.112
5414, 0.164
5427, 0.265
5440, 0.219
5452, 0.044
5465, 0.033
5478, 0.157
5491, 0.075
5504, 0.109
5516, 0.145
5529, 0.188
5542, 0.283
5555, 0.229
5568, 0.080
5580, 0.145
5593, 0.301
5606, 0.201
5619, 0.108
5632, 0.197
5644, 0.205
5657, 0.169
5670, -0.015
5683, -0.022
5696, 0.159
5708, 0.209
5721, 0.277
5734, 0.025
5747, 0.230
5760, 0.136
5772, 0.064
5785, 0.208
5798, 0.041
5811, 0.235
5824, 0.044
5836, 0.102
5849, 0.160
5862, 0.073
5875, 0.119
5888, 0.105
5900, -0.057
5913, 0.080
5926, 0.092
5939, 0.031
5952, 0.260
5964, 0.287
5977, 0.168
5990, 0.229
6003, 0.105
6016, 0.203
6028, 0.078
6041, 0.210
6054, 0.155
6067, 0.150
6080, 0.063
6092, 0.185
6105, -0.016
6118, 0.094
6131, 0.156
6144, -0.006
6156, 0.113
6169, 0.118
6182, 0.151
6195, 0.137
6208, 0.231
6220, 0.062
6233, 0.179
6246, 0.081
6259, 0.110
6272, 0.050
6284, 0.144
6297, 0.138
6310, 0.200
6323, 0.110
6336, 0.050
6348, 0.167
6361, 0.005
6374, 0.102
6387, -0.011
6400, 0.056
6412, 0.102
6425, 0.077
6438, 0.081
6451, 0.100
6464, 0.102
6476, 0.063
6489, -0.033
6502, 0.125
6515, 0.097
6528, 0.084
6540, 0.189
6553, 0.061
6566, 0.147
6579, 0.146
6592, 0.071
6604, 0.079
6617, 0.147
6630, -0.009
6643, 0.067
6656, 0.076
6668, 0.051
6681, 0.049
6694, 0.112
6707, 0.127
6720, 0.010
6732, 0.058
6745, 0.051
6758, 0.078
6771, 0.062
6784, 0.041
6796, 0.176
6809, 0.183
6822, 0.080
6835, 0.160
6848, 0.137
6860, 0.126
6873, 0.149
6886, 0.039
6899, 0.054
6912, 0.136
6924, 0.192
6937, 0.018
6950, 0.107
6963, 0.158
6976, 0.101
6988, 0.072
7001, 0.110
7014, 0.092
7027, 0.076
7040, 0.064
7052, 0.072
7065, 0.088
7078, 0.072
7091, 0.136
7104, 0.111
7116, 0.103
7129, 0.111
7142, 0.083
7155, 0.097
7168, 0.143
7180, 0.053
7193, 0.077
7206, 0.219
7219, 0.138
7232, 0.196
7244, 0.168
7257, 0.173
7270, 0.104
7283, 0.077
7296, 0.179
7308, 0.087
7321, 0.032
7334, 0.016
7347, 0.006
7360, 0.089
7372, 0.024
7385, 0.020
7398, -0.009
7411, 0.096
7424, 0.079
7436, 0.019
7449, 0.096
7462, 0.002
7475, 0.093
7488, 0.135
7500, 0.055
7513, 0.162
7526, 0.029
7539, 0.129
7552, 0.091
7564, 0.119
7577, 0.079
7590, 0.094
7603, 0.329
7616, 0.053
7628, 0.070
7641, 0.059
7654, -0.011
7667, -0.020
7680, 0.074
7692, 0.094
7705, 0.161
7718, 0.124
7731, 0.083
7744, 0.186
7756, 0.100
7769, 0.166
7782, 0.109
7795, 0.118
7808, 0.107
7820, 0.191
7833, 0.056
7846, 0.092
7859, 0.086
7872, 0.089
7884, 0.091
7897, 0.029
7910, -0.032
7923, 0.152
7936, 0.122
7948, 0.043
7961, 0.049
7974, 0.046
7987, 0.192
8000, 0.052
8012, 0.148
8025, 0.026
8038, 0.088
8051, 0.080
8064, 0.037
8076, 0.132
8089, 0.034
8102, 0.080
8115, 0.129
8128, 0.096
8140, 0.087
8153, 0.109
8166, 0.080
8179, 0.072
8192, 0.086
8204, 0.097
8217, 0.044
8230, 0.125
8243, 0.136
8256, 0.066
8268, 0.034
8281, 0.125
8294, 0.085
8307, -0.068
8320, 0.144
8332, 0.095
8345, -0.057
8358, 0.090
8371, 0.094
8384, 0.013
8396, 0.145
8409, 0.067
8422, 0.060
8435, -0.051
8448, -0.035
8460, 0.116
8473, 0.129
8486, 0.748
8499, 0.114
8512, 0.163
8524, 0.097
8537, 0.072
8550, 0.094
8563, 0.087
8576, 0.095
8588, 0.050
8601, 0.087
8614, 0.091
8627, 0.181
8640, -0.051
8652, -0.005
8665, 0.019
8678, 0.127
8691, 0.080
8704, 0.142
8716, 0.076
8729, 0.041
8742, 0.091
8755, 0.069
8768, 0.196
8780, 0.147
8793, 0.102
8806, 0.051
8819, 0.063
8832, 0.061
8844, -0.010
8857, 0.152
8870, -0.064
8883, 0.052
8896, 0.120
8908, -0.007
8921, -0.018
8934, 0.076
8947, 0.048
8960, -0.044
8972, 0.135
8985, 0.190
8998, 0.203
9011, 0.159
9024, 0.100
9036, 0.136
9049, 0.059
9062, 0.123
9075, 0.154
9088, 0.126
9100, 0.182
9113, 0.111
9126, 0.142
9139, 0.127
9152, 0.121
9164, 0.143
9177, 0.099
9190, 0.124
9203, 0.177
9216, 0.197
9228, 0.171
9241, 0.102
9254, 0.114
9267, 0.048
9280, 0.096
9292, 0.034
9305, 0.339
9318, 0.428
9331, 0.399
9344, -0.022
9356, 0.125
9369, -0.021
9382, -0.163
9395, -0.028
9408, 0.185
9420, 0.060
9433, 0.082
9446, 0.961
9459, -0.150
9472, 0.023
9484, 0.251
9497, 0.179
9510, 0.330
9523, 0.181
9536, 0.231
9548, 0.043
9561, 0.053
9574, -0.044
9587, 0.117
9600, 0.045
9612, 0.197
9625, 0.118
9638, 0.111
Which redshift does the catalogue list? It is 1.276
